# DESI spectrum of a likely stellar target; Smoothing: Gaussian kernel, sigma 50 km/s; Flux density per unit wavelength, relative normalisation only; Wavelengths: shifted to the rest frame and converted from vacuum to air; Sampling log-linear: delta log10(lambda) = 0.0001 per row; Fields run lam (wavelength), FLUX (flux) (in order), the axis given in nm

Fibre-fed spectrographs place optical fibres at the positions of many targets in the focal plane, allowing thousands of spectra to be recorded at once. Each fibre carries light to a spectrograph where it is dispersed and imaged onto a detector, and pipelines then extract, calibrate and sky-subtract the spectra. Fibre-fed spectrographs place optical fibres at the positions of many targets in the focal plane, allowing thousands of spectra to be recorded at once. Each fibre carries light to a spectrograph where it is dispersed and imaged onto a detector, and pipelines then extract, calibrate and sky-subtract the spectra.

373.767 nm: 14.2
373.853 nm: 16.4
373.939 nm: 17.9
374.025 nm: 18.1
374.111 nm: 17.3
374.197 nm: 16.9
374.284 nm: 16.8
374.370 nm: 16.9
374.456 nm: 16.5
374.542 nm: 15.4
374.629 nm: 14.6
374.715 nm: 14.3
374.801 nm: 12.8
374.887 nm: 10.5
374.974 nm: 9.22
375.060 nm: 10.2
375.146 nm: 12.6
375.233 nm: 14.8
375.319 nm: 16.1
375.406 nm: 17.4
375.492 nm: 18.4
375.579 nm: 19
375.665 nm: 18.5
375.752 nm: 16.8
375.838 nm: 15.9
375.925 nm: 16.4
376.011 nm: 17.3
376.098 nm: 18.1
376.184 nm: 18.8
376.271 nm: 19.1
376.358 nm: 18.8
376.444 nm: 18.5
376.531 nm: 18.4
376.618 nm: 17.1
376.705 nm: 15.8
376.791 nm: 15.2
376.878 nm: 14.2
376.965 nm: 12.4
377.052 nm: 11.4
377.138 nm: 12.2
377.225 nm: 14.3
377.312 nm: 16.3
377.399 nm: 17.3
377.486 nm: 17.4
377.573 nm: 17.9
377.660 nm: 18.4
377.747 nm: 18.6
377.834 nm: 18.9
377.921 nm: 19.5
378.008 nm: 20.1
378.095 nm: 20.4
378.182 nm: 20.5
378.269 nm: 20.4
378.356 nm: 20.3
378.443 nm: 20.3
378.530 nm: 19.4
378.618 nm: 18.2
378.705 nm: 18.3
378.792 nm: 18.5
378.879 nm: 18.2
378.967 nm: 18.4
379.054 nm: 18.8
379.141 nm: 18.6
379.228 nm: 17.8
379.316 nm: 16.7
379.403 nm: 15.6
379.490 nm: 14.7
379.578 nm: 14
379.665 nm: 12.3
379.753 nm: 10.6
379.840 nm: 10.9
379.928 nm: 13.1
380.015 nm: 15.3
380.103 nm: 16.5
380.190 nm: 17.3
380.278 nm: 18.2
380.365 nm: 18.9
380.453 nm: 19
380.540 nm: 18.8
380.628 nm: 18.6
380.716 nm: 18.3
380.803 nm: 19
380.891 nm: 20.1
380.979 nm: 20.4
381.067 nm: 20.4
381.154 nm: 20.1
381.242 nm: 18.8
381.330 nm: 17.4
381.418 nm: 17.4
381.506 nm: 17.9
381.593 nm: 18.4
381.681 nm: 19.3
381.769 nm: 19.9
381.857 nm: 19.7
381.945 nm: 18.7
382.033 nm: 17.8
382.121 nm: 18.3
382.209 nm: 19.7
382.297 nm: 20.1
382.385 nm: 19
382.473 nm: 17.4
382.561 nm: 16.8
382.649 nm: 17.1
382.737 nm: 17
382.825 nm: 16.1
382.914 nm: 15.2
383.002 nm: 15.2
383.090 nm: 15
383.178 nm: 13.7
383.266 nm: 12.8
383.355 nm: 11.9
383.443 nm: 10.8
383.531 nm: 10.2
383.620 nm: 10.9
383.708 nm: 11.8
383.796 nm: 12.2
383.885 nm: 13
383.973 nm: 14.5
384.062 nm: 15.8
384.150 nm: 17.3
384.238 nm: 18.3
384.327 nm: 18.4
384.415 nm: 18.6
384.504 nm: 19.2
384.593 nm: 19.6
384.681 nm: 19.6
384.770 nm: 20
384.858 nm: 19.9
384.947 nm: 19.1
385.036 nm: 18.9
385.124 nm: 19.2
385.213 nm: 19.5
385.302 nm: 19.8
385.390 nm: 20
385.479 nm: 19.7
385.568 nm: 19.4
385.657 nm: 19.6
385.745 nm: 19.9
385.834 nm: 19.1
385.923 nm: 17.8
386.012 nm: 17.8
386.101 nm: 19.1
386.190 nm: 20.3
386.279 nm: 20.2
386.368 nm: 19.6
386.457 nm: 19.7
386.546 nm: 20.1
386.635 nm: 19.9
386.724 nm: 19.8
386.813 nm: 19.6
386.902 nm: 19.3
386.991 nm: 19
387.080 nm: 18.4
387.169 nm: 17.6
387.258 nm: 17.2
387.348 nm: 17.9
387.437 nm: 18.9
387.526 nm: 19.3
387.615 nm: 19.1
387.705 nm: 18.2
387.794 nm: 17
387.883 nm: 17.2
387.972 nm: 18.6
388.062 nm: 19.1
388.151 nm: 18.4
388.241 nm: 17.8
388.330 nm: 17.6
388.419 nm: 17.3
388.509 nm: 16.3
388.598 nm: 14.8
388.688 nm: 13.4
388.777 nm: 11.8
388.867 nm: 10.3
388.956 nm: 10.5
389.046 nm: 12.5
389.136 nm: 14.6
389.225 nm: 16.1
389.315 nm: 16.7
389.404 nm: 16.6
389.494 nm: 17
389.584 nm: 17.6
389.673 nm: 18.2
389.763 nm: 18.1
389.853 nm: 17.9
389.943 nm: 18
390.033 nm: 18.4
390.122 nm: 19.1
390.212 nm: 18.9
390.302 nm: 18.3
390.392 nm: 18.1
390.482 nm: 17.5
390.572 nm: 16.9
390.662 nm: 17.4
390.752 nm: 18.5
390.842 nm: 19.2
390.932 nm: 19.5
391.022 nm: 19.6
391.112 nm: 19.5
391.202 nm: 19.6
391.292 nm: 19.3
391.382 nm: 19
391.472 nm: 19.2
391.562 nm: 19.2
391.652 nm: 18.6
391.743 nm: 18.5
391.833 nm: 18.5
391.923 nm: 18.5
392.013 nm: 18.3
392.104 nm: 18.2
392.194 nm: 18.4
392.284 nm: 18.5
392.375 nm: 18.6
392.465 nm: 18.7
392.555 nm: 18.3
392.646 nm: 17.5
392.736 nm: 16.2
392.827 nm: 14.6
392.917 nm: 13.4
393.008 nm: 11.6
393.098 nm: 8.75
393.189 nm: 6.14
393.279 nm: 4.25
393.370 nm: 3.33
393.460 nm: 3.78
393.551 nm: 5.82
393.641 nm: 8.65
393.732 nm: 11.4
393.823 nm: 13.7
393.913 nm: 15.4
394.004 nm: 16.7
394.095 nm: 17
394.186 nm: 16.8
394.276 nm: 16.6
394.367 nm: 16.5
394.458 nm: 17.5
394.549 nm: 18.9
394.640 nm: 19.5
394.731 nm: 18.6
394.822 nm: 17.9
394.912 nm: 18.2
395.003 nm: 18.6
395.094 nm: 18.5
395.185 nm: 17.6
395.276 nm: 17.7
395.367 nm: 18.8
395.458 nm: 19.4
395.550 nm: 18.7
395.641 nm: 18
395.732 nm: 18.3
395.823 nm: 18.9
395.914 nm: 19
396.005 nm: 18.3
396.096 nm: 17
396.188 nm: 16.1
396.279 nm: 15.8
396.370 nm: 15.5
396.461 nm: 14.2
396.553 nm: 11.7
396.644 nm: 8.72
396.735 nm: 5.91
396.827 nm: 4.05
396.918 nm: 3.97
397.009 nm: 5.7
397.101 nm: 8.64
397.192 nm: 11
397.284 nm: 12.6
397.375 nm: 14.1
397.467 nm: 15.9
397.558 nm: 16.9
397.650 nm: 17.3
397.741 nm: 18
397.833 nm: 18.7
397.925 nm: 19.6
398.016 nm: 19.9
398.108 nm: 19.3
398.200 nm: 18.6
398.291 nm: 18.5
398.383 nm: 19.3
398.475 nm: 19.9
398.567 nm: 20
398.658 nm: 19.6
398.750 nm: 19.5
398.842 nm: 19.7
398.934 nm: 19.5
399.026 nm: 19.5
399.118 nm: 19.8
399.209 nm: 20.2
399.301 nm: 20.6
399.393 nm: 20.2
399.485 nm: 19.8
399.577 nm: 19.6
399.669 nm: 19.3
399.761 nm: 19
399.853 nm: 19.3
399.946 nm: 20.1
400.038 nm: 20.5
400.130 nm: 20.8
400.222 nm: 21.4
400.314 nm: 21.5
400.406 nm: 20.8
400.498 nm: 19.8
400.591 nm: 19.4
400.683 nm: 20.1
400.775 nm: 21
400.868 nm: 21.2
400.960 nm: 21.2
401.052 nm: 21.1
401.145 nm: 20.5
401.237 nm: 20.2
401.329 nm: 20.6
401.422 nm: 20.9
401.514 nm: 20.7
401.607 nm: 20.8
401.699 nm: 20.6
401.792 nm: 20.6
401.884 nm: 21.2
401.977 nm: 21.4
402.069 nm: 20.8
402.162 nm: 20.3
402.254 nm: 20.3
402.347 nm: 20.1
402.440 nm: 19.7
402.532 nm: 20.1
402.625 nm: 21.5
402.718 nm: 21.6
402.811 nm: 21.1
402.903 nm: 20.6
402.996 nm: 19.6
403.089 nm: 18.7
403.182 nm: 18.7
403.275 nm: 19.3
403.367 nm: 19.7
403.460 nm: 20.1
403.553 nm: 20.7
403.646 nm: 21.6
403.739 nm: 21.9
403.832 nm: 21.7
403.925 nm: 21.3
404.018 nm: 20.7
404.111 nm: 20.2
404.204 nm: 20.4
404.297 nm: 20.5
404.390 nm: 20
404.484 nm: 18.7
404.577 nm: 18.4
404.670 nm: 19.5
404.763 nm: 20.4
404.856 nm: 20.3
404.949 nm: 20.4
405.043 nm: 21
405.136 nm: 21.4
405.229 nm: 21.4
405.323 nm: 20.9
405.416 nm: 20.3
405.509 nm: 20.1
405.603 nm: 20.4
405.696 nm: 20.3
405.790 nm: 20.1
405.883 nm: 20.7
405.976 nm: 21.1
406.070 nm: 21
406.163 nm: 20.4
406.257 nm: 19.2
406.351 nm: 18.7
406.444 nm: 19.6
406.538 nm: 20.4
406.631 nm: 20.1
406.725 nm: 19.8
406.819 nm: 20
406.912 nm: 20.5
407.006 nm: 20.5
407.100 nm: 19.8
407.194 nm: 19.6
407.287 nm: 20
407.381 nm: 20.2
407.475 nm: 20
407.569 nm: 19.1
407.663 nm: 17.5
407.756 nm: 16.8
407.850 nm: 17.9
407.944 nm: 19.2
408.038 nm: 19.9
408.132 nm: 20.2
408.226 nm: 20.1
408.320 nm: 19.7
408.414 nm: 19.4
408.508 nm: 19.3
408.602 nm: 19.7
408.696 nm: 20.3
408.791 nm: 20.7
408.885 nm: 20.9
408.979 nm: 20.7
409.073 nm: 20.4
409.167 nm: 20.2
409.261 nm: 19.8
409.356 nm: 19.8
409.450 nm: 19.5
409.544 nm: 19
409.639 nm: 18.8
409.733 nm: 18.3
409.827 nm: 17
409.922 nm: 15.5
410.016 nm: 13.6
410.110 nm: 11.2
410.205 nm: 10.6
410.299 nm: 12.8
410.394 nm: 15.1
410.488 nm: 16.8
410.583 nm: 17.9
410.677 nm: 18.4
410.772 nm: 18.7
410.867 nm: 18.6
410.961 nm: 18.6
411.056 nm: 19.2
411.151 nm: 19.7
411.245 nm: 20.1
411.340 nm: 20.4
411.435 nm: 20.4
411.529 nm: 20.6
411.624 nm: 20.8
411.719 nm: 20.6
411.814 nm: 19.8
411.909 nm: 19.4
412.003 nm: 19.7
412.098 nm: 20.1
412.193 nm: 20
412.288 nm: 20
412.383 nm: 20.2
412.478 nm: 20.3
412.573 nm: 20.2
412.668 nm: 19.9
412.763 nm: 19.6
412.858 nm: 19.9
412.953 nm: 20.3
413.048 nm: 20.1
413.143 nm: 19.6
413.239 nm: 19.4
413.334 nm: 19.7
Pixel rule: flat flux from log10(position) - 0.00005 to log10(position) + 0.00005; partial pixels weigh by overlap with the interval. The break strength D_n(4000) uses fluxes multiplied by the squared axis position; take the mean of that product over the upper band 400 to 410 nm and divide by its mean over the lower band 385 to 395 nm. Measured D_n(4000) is 1.28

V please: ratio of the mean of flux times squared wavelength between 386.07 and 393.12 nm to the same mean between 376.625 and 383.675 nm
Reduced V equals 1.1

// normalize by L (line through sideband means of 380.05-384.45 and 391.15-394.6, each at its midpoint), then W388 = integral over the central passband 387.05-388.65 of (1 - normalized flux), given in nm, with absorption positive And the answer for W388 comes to -0.18 nm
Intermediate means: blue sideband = 16.9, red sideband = 15.1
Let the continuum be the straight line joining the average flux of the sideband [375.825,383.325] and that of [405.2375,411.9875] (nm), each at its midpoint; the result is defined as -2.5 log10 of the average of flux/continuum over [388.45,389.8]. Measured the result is 0.20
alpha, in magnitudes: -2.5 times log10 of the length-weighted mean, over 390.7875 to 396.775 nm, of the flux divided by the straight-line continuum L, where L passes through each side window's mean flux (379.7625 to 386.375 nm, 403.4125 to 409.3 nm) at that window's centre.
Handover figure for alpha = 0.17 mag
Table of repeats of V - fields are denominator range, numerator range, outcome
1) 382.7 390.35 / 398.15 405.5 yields 1.27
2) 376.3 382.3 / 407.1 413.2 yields 1.26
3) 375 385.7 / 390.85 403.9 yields 1.12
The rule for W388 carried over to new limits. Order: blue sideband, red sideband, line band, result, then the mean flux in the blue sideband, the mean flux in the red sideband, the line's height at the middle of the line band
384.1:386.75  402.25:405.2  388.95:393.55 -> 0.78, 19.3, 20.3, 19.6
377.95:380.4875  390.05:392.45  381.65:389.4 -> 0.31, 17.3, 18.7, 18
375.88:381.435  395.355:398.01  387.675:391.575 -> -0.40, 17.4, 14.5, 15.7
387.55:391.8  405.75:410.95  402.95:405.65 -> -0.26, 17.4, 18.8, 18.5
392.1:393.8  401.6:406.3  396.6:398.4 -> 0.23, 12.3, 20.4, 15.7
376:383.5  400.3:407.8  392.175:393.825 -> 0.60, 17.2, 20.3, 18.9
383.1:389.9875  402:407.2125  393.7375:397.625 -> 0.72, 17.2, 20.3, 18.8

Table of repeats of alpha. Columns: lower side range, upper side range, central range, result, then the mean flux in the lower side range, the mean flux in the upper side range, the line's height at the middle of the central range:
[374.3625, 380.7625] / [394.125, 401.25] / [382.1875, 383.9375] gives 0.15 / 16.6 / 17.6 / 16.9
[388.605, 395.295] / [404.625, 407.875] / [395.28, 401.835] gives 0.01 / 16.1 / 20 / 17.9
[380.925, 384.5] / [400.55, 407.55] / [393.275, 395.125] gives 0.28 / 16.6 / 20.4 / 18.6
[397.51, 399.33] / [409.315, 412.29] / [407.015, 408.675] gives -0.06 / 19.2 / 18.1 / 18.4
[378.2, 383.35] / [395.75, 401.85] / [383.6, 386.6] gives -0.04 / 17.5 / 17.8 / 17.5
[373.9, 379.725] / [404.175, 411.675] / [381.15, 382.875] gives -0.07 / 16.7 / 19.2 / 17.1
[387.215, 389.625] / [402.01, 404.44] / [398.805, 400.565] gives -0.03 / 16.4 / 20.4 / 19.5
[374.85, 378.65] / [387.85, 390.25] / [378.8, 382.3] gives -0.06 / 16.9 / 16.4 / 16.7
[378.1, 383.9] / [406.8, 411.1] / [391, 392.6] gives -0.07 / 16.9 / 18.5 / 17.5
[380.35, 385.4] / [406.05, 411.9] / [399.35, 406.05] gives -0.10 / 17.4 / 18.9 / 18.6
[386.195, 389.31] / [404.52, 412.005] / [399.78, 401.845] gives -0.11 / 17.3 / 19.2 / 18.5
